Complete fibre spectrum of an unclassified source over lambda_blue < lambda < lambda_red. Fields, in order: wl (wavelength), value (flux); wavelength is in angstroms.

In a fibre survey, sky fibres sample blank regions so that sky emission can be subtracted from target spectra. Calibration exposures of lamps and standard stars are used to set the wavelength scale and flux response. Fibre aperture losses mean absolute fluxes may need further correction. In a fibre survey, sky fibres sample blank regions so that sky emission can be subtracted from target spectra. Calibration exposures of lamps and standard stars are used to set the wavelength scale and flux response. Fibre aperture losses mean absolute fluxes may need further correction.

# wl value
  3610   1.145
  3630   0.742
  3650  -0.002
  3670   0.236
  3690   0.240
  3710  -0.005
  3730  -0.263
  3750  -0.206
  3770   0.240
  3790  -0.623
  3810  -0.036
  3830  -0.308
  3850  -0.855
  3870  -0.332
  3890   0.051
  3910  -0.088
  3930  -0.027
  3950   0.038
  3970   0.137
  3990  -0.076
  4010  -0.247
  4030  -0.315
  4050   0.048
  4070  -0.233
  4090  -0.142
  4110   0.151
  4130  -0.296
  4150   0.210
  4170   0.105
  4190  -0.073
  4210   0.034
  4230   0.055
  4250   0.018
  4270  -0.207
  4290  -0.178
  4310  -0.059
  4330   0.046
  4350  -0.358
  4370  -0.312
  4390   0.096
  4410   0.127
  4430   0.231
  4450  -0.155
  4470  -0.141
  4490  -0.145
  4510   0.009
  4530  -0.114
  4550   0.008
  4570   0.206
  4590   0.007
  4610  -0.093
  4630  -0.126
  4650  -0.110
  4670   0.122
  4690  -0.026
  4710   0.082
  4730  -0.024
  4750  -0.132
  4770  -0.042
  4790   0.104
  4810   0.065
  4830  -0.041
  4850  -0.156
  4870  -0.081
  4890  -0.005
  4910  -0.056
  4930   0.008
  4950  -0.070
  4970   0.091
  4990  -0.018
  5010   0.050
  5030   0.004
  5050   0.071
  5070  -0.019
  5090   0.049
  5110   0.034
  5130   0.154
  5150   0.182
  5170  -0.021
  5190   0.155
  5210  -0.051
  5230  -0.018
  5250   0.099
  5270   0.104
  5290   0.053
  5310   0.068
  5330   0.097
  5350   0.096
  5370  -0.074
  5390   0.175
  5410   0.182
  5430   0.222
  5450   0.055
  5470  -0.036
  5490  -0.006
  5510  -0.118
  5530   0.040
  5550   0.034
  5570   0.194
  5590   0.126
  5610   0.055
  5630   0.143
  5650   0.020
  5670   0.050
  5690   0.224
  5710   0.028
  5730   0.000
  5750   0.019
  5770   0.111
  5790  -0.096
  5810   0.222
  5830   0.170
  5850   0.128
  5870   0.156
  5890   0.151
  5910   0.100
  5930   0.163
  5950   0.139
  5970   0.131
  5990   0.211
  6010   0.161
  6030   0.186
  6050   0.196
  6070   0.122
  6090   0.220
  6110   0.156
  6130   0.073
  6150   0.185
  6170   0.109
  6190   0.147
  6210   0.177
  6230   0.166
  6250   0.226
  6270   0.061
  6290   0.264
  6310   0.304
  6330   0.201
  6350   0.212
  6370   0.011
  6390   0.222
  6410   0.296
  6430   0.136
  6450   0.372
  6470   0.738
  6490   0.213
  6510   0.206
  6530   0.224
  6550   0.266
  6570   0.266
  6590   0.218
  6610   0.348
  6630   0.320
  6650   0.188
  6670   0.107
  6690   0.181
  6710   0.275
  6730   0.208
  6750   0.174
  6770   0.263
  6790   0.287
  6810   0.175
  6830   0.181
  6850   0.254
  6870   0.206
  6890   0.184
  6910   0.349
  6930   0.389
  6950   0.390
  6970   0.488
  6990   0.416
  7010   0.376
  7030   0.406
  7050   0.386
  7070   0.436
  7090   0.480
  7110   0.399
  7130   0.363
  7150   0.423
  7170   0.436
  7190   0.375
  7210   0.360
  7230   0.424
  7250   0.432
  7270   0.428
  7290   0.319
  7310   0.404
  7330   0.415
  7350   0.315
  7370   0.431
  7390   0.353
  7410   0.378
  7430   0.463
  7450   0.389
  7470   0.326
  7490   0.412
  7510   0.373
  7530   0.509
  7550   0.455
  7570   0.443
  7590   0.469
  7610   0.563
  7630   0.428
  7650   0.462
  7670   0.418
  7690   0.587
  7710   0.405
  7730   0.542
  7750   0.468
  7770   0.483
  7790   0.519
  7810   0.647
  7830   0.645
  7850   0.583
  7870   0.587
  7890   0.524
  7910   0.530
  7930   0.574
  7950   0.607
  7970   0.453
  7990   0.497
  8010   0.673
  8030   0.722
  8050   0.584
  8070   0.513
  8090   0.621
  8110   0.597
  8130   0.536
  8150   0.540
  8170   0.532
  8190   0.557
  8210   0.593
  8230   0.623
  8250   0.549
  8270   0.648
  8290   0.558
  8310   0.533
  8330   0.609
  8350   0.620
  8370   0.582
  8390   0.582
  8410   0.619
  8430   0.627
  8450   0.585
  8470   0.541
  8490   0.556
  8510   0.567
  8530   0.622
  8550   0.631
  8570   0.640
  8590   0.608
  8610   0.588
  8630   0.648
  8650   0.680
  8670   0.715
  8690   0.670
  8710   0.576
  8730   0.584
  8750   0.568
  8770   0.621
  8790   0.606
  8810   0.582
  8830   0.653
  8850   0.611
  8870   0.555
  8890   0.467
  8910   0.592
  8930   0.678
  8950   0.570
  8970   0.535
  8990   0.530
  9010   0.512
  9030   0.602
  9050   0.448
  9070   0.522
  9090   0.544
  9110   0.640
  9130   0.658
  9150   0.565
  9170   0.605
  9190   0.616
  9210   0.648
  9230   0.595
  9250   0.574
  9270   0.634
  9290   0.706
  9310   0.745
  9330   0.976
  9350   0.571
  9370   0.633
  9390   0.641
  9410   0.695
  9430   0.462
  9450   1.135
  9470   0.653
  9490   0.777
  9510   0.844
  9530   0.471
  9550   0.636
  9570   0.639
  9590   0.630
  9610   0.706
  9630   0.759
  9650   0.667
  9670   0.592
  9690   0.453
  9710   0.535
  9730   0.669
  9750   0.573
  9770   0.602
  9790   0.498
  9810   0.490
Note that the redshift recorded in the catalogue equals 0.735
